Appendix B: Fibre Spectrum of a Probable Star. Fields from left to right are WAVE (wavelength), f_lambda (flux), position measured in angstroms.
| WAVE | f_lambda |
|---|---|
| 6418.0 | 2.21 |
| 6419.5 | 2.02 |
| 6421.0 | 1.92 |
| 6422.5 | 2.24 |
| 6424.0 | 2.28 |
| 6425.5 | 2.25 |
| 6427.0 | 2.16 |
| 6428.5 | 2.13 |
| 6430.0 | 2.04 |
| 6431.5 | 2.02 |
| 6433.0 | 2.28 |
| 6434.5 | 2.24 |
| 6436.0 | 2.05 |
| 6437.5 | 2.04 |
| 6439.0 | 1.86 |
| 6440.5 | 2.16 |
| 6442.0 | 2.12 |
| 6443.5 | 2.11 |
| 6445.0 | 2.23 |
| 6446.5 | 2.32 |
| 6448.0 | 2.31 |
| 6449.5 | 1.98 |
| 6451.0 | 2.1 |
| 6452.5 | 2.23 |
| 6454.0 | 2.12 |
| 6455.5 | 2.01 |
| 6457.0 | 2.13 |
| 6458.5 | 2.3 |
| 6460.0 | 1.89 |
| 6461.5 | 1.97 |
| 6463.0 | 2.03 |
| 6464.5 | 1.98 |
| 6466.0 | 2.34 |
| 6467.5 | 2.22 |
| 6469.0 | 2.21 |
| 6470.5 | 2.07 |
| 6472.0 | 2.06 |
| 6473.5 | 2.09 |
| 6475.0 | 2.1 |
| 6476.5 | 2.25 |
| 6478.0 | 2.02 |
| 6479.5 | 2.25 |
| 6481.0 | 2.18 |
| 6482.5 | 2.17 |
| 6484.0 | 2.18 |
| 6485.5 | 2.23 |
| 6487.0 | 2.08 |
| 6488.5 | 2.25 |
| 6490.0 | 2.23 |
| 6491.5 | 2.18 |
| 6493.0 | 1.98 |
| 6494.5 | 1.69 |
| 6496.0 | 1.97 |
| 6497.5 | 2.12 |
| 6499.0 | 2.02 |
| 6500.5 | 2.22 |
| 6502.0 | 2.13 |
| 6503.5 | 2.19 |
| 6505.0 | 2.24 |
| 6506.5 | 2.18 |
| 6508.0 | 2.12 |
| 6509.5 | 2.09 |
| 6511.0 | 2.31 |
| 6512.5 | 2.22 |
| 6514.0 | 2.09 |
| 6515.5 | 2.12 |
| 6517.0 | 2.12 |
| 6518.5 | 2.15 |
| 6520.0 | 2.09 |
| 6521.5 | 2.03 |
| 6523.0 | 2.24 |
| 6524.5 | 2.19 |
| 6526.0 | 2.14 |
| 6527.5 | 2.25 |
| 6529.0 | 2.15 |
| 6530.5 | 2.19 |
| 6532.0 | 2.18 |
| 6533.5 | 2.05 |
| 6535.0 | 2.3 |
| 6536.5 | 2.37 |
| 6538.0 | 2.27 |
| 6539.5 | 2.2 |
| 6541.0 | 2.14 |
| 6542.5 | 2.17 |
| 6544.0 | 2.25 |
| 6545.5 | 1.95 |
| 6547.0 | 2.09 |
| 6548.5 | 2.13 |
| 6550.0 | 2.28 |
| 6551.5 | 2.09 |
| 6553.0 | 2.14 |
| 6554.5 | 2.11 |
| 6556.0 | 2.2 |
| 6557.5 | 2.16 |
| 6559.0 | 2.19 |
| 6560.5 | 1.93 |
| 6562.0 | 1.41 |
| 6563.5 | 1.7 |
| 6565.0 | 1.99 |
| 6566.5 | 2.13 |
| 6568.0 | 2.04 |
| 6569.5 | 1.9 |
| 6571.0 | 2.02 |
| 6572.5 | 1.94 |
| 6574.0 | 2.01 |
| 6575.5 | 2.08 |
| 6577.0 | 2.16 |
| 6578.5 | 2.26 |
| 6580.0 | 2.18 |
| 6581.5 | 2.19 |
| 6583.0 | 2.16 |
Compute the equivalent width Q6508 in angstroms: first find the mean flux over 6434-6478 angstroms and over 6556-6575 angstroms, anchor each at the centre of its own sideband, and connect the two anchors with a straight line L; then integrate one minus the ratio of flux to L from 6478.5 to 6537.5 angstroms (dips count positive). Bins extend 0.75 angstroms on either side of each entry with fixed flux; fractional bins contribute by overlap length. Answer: -3.1 angstroms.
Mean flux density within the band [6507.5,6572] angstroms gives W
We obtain 2.11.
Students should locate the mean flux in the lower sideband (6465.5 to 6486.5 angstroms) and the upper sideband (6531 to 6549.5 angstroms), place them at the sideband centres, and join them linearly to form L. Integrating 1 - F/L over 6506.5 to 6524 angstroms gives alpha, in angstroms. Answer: 0.2 angstroms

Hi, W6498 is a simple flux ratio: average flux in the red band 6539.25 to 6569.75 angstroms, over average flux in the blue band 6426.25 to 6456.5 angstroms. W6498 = 0.97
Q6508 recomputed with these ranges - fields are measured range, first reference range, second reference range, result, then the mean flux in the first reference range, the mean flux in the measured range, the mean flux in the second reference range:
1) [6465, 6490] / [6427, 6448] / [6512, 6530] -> -0.3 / 2.13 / 2.17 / 2.15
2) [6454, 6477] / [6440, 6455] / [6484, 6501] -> 0.3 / 2.17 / 2.11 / 2.09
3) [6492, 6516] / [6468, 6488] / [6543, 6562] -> 0.3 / 2.15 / 2.11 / 2.1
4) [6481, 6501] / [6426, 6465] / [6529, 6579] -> 0.0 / 2.11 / 2.1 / 2.09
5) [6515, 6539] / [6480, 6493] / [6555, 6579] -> -1.0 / 2.18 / 2.18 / 2.01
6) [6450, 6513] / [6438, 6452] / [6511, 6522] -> 0.2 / 2.13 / 2.13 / 2.13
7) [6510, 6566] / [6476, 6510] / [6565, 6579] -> -1.0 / 2.13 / 2.12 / 2.05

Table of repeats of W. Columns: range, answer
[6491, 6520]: 2.11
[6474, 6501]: 2.12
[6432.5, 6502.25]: 2.12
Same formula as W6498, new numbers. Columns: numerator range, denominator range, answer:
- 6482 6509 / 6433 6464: 1.00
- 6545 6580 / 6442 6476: 0.96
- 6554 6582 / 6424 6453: 0.95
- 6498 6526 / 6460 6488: 1.01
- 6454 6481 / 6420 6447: 0.99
